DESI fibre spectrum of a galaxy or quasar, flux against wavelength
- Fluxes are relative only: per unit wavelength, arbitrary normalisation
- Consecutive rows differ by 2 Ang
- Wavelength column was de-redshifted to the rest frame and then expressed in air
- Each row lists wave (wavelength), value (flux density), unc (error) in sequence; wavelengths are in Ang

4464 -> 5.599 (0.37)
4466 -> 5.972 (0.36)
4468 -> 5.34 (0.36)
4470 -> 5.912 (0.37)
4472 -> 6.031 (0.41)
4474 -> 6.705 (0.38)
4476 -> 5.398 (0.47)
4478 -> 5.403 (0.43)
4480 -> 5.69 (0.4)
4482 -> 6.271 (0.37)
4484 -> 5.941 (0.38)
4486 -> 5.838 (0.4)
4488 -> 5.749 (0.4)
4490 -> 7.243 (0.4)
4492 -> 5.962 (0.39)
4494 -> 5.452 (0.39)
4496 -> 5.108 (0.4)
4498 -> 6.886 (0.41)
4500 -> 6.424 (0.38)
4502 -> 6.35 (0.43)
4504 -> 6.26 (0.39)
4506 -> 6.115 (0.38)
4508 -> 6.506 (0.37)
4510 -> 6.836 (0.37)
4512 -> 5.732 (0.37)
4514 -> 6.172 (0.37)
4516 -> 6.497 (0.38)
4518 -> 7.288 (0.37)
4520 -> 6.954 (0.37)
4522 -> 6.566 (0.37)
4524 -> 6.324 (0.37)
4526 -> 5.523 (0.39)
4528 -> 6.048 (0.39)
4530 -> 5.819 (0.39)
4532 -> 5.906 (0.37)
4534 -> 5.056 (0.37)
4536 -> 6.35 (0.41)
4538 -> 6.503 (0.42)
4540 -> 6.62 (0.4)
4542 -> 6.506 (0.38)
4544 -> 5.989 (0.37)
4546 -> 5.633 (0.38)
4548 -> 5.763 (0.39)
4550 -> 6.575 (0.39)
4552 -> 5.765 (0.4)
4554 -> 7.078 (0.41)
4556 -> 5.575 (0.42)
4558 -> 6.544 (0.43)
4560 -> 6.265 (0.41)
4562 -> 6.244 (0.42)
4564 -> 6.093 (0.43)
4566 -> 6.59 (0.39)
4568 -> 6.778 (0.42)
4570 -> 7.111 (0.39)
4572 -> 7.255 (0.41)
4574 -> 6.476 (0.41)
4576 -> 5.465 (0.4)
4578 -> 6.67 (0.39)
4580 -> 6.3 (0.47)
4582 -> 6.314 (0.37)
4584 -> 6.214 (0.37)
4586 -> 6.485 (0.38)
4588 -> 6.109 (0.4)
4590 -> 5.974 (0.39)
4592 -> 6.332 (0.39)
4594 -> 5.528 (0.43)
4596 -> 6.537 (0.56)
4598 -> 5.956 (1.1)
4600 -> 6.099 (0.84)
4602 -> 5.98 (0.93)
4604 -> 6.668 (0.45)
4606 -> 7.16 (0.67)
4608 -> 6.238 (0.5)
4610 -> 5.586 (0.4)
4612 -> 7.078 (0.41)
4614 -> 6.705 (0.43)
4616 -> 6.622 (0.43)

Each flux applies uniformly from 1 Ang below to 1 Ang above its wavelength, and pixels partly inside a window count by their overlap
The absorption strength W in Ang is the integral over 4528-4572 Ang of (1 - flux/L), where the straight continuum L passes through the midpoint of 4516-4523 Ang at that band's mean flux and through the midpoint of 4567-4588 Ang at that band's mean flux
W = 2.77 Ang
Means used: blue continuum 6.87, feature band 6.25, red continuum 6.49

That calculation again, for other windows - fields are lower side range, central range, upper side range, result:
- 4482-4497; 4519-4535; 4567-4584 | 0.4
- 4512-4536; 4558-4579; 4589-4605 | -1.2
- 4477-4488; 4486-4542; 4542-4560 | -2.4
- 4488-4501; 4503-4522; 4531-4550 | -1.2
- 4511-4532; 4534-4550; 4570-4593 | 0.4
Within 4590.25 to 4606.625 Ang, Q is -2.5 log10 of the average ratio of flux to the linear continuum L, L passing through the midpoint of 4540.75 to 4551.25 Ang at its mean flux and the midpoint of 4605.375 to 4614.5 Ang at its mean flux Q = 0.03 mag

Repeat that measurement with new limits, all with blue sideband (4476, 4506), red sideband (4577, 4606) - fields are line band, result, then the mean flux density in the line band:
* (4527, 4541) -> 0.01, 6.04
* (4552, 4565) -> -0.01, 6.26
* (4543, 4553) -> 0.04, 5.95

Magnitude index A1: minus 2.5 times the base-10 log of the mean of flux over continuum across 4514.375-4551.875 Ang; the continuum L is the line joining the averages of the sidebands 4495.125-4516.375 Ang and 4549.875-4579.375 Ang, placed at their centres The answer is 0.02 mag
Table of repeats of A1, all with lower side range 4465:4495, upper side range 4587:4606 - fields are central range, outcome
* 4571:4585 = -0.04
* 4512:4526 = -0.08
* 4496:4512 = -0.07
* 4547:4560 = -0.02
